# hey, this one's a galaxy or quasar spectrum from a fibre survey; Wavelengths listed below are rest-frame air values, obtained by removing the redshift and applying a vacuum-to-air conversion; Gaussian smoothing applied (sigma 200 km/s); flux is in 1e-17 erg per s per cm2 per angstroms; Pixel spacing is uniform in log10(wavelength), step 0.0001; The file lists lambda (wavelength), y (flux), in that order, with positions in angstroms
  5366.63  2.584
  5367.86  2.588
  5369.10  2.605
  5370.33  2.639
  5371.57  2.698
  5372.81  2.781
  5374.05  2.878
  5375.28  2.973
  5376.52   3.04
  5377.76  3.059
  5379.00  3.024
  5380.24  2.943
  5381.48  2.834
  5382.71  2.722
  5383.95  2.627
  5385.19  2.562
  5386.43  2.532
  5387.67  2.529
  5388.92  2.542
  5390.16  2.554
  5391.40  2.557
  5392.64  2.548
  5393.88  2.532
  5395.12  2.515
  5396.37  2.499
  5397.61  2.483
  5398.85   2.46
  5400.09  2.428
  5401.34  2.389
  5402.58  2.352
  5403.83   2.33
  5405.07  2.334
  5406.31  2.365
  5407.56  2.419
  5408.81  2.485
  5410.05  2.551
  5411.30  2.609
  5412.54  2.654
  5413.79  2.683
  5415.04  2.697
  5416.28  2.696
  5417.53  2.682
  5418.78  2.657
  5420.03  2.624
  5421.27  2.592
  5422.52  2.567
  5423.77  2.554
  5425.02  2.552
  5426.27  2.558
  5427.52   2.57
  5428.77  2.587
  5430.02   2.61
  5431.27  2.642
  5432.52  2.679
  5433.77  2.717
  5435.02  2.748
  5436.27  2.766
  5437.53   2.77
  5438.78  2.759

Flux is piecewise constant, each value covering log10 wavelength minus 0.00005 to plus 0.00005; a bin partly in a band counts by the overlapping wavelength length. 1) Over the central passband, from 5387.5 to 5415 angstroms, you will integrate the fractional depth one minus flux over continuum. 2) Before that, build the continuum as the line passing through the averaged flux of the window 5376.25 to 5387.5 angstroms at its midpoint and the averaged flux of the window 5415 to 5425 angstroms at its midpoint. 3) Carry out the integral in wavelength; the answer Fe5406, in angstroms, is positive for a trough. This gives 2.2 angstroms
